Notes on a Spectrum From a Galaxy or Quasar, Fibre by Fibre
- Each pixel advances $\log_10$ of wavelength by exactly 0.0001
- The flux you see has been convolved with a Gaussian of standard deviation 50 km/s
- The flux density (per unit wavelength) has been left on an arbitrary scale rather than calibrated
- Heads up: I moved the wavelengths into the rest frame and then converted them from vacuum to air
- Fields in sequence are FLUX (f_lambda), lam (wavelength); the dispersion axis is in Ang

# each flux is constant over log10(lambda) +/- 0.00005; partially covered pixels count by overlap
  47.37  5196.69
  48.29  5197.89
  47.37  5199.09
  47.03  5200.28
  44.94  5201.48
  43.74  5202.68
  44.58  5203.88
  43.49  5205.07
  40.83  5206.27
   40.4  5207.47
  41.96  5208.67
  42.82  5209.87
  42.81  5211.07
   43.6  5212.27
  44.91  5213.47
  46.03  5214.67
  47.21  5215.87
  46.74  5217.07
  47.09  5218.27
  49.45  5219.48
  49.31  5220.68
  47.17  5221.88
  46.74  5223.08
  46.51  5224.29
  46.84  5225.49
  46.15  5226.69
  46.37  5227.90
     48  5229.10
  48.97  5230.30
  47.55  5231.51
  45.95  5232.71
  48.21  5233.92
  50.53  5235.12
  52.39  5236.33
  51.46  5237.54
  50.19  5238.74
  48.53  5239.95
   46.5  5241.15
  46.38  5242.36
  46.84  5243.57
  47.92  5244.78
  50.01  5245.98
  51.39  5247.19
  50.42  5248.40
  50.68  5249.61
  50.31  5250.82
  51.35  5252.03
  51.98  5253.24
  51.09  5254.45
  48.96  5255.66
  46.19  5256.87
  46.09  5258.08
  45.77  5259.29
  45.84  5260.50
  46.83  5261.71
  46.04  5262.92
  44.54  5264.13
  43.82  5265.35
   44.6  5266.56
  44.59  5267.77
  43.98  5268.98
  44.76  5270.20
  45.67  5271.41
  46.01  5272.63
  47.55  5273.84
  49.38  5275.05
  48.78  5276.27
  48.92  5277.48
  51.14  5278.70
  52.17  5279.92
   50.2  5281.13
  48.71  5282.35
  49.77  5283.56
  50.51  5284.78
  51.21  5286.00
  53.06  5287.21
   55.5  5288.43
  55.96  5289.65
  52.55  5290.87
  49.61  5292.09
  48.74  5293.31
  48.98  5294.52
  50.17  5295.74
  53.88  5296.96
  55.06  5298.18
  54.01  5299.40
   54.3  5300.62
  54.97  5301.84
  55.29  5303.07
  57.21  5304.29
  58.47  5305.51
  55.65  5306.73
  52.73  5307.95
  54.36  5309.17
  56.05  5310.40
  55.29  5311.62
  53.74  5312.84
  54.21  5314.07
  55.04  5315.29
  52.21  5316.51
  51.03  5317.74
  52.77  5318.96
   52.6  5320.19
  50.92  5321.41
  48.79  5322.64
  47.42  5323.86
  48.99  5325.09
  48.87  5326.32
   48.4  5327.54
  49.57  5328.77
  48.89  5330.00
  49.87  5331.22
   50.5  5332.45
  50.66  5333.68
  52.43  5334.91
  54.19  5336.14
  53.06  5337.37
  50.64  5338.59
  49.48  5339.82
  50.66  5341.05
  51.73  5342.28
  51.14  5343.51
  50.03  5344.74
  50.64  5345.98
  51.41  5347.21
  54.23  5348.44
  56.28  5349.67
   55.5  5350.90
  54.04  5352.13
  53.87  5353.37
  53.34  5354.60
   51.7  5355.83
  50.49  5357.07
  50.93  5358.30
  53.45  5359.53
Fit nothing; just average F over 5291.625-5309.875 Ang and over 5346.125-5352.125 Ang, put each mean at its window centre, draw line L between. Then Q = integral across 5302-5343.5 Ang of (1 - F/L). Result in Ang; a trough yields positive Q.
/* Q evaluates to 1.3 Ang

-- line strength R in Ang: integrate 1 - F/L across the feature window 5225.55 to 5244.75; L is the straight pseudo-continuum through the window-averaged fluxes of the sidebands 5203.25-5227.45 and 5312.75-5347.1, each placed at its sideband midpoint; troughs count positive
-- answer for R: -0.83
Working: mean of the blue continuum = 45.2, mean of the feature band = 48.2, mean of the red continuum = 51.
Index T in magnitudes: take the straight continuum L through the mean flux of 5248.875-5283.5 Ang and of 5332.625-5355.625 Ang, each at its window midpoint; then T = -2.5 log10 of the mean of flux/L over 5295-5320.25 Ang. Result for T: -0.08 mag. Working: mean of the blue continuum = 47.8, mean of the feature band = 54.2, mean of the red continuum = 52.4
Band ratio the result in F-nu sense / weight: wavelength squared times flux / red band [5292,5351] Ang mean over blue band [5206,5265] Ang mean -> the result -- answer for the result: 1.1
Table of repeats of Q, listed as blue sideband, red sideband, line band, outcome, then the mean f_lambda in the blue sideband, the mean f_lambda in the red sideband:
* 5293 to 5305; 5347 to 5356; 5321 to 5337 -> 1.12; 53.4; 54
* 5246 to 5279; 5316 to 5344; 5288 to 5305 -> -1.43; 47.7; 50.6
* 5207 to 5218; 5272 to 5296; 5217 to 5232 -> -0.74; 44.2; 50.5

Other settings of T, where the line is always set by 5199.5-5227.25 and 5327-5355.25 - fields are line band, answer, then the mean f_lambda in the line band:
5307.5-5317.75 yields -0.08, 54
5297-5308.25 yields -0.11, 55.3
